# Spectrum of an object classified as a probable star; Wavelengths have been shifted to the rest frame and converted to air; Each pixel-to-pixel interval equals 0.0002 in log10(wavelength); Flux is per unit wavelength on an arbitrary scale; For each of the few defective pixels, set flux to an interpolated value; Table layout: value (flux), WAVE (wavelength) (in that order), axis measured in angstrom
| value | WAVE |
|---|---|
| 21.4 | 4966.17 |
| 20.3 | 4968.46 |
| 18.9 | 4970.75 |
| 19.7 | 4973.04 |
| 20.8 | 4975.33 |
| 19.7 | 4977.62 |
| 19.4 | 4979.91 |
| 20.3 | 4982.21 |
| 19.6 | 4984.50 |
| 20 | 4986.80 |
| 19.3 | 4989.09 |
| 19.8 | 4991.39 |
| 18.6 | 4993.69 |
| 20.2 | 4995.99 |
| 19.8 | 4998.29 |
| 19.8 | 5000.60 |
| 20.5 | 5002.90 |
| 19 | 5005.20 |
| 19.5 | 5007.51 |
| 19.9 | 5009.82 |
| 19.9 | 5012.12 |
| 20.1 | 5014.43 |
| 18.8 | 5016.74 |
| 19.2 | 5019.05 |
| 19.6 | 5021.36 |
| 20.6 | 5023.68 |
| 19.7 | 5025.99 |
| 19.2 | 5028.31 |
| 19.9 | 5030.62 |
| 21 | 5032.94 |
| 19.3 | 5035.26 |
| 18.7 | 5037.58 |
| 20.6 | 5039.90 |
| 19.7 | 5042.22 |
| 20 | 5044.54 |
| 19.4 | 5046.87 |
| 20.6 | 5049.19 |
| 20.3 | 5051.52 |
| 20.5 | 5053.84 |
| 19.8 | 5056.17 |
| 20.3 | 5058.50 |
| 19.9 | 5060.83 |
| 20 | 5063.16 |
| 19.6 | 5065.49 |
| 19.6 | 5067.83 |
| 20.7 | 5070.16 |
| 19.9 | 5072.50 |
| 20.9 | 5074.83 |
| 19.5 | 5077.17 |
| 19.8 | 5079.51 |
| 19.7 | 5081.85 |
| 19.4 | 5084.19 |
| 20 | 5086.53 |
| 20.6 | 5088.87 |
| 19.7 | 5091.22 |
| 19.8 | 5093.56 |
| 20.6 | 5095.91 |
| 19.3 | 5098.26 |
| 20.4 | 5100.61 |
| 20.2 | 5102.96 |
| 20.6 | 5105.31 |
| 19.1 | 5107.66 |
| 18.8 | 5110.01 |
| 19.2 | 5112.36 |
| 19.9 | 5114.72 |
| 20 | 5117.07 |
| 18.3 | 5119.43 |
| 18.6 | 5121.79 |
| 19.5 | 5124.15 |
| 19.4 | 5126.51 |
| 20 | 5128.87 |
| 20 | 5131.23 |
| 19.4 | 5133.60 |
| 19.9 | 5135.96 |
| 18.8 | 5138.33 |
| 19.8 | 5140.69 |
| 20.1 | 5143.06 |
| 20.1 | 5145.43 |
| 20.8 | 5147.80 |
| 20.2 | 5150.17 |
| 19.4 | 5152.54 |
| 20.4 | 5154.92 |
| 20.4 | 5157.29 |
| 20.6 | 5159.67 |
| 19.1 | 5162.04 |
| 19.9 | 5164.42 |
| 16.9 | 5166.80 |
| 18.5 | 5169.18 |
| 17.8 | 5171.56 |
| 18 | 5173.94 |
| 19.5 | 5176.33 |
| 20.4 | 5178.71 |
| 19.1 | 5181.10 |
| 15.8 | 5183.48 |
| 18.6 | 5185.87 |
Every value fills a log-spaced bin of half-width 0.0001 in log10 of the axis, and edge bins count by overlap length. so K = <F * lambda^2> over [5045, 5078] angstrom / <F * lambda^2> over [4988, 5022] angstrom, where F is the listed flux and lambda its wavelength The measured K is 1.05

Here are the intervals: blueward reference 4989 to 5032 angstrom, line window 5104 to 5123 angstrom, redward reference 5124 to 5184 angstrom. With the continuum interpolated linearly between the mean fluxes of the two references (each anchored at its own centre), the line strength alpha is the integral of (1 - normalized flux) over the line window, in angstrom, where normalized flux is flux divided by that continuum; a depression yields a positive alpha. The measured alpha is 0.16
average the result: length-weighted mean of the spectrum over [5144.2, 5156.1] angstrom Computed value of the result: 20.2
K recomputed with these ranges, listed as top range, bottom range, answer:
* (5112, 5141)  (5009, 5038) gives 1.03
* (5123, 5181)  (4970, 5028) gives 1.05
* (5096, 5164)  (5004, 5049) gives 1.04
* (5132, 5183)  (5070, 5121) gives 1.01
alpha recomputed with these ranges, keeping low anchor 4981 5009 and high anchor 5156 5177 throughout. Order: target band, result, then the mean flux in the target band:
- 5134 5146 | -0.4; 19.7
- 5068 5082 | -0.5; 20.1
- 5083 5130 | -1.1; 19.7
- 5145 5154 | -0.5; 20.1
